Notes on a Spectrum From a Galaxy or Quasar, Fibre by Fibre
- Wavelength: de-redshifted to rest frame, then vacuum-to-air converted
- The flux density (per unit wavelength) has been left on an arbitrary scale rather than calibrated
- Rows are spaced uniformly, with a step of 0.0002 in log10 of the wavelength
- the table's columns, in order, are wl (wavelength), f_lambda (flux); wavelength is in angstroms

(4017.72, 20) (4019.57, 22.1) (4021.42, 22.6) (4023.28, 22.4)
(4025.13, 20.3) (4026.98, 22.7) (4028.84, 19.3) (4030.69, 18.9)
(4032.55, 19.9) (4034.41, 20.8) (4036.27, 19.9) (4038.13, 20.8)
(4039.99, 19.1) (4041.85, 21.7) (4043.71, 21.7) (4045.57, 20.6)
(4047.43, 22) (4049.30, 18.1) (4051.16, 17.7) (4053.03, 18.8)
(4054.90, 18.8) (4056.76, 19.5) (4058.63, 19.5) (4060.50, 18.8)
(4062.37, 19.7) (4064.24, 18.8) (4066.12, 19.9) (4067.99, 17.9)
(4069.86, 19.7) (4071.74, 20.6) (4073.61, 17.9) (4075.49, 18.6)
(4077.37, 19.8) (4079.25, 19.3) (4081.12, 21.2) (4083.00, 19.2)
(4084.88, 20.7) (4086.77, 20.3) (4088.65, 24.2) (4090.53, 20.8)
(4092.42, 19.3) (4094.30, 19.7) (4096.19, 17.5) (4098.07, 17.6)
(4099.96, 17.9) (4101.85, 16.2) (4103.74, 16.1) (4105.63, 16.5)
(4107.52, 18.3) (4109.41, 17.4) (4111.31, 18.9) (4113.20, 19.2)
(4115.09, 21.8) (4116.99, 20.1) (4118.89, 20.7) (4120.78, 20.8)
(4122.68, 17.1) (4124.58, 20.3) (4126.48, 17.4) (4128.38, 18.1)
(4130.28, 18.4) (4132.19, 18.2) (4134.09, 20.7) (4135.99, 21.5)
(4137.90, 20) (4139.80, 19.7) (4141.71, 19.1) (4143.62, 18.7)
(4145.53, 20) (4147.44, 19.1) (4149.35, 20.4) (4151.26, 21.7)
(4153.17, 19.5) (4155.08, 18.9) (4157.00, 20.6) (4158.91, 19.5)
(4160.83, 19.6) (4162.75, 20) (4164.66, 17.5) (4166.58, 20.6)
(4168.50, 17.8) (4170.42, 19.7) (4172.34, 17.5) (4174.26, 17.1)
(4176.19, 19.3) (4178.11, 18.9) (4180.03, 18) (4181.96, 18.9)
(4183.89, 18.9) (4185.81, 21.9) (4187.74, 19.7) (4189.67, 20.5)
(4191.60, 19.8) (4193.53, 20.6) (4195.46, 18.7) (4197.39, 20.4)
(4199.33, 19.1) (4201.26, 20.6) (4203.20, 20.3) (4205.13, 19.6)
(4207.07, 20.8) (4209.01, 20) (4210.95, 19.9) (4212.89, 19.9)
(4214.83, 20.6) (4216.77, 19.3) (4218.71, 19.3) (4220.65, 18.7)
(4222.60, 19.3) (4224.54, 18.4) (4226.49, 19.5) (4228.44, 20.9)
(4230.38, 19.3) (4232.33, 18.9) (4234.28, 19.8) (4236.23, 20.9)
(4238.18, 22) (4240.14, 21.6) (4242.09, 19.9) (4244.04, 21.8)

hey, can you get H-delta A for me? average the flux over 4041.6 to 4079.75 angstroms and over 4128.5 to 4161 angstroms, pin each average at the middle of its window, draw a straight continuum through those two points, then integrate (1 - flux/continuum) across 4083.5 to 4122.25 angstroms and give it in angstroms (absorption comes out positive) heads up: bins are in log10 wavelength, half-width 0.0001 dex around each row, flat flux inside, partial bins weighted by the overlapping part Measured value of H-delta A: 0.81 angstroms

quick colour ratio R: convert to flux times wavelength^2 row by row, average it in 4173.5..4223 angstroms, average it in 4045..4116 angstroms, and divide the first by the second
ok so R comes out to 1.08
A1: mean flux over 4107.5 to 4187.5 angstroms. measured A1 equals 19.3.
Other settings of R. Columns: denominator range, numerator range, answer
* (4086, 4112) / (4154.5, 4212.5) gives 1.09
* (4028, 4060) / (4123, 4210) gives 1.04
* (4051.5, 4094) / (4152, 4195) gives 1.03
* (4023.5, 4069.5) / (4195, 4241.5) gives 1.09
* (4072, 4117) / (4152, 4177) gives 1.03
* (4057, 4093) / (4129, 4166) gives 1.03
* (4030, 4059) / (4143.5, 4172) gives 1.04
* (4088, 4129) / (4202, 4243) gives 1.12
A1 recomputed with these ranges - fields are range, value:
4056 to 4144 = 19.2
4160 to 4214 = 19.5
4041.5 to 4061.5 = 19.7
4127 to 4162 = 19.6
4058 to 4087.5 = 19.5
